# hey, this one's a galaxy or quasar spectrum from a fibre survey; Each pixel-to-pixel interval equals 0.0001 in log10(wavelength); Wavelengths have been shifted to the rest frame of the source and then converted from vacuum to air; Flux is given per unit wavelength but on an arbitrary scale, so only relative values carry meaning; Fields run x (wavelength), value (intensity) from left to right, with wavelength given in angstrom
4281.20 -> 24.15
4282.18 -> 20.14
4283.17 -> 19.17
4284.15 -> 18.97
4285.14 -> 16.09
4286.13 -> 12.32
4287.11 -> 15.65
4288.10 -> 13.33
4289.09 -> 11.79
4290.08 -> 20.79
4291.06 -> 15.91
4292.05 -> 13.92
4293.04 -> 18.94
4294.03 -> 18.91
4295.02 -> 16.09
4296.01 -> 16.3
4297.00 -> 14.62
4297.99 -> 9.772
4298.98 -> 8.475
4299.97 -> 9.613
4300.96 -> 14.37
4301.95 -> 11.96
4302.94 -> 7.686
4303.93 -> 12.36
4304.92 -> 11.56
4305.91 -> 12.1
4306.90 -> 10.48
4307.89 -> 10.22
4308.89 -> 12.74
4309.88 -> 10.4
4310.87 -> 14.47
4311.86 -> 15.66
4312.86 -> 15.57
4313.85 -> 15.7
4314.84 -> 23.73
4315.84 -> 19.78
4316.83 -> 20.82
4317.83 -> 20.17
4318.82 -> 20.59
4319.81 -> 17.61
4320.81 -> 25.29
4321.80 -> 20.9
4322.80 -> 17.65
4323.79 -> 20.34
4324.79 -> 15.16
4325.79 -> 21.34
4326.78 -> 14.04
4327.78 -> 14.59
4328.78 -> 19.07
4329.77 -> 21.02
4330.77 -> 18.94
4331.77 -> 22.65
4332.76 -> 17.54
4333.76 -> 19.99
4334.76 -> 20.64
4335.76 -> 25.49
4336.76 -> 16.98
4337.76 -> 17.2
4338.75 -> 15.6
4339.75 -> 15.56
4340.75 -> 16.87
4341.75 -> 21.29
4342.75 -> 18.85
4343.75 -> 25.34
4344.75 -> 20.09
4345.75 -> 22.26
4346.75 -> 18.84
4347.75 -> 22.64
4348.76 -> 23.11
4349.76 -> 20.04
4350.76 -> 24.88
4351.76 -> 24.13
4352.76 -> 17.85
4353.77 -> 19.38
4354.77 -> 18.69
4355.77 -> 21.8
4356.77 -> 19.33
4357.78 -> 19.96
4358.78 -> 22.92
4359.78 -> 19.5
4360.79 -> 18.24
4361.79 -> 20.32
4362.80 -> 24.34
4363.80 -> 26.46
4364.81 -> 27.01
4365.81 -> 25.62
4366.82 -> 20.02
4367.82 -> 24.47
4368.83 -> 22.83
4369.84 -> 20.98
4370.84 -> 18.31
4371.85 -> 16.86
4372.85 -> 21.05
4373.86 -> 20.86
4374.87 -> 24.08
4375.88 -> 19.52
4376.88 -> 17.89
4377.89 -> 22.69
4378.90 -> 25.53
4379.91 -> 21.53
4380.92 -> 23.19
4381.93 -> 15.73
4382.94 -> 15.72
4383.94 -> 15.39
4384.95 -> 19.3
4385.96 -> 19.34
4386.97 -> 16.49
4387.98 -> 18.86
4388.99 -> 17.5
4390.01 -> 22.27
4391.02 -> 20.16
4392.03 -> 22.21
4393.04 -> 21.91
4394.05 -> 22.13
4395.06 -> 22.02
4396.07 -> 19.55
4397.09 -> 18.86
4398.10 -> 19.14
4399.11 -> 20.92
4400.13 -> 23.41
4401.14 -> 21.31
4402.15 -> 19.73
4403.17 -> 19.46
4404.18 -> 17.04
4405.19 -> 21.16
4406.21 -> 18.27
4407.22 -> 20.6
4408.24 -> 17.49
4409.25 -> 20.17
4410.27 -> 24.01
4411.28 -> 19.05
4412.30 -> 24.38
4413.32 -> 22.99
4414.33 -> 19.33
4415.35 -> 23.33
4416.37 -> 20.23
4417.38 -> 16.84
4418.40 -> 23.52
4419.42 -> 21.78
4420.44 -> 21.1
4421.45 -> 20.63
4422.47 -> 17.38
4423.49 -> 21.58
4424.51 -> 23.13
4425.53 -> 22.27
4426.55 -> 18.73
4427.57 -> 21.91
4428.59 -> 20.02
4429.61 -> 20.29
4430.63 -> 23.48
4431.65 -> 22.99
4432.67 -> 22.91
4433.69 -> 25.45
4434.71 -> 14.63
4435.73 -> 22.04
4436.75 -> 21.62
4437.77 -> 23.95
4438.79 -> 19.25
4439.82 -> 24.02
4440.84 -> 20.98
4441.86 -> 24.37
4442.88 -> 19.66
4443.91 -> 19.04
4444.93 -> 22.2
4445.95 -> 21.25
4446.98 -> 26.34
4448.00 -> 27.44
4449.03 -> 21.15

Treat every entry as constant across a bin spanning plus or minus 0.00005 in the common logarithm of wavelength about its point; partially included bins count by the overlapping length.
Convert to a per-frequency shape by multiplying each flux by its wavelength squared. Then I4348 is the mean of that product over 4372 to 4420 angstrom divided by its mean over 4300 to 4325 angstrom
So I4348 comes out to 1.34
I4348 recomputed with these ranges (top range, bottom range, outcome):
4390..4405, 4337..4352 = 1.04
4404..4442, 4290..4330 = 1.41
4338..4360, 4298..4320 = 1.46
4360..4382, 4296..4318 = 1.64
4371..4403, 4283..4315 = 1.49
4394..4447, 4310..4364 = 1.11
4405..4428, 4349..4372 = 0.99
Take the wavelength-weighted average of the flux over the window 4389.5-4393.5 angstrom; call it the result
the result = 21.6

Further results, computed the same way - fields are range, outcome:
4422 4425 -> 20.7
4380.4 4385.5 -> 17.9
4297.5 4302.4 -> 10.8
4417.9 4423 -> 20.9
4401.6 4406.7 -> 19.2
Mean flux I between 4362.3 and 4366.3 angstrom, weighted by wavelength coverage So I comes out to 25.9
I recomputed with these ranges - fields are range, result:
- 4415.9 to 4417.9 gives 18.6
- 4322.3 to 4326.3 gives 18.6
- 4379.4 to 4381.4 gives 22.3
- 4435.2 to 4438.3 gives 22.5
